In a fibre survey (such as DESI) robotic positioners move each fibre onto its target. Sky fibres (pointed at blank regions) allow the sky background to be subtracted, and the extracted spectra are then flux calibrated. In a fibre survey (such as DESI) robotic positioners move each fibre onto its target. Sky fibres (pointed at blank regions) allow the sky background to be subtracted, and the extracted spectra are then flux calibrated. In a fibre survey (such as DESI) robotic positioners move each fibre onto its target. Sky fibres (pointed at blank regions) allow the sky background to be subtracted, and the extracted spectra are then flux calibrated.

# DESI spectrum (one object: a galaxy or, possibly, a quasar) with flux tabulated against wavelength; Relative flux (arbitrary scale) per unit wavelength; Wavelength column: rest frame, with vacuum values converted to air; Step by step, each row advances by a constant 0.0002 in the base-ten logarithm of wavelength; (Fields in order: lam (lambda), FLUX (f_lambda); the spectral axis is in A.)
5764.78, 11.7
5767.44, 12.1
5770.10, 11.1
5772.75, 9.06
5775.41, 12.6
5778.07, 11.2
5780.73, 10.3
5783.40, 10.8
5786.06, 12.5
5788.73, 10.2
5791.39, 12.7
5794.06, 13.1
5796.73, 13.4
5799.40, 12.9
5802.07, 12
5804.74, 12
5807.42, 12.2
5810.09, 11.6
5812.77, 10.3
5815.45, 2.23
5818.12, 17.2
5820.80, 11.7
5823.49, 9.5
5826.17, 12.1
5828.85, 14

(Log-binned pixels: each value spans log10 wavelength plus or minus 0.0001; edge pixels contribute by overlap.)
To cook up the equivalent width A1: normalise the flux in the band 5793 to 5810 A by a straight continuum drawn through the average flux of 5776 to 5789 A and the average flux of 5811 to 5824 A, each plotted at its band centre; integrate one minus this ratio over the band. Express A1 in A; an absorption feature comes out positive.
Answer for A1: -2.93 A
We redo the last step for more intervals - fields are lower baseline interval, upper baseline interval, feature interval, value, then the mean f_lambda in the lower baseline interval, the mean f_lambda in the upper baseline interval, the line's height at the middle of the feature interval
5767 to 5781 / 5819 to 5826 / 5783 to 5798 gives -1.4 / 11.1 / 11.3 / 11.1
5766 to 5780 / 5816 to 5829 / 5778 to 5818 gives 1.1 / 11.2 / 12.2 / 11.7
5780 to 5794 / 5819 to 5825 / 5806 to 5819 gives 0.9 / 11.5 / 11.1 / 11.2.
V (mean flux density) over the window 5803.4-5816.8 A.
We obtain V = 9.68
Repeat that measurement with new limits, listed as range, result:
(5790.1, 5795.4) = 12.9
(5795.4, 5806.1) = 12.6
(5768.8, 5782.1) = 10.9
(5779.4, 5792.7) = 11.3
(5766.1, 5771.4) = 11.6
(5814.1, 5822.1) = 10.4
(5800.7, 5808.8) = 12.1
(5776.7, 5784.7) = 10.8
